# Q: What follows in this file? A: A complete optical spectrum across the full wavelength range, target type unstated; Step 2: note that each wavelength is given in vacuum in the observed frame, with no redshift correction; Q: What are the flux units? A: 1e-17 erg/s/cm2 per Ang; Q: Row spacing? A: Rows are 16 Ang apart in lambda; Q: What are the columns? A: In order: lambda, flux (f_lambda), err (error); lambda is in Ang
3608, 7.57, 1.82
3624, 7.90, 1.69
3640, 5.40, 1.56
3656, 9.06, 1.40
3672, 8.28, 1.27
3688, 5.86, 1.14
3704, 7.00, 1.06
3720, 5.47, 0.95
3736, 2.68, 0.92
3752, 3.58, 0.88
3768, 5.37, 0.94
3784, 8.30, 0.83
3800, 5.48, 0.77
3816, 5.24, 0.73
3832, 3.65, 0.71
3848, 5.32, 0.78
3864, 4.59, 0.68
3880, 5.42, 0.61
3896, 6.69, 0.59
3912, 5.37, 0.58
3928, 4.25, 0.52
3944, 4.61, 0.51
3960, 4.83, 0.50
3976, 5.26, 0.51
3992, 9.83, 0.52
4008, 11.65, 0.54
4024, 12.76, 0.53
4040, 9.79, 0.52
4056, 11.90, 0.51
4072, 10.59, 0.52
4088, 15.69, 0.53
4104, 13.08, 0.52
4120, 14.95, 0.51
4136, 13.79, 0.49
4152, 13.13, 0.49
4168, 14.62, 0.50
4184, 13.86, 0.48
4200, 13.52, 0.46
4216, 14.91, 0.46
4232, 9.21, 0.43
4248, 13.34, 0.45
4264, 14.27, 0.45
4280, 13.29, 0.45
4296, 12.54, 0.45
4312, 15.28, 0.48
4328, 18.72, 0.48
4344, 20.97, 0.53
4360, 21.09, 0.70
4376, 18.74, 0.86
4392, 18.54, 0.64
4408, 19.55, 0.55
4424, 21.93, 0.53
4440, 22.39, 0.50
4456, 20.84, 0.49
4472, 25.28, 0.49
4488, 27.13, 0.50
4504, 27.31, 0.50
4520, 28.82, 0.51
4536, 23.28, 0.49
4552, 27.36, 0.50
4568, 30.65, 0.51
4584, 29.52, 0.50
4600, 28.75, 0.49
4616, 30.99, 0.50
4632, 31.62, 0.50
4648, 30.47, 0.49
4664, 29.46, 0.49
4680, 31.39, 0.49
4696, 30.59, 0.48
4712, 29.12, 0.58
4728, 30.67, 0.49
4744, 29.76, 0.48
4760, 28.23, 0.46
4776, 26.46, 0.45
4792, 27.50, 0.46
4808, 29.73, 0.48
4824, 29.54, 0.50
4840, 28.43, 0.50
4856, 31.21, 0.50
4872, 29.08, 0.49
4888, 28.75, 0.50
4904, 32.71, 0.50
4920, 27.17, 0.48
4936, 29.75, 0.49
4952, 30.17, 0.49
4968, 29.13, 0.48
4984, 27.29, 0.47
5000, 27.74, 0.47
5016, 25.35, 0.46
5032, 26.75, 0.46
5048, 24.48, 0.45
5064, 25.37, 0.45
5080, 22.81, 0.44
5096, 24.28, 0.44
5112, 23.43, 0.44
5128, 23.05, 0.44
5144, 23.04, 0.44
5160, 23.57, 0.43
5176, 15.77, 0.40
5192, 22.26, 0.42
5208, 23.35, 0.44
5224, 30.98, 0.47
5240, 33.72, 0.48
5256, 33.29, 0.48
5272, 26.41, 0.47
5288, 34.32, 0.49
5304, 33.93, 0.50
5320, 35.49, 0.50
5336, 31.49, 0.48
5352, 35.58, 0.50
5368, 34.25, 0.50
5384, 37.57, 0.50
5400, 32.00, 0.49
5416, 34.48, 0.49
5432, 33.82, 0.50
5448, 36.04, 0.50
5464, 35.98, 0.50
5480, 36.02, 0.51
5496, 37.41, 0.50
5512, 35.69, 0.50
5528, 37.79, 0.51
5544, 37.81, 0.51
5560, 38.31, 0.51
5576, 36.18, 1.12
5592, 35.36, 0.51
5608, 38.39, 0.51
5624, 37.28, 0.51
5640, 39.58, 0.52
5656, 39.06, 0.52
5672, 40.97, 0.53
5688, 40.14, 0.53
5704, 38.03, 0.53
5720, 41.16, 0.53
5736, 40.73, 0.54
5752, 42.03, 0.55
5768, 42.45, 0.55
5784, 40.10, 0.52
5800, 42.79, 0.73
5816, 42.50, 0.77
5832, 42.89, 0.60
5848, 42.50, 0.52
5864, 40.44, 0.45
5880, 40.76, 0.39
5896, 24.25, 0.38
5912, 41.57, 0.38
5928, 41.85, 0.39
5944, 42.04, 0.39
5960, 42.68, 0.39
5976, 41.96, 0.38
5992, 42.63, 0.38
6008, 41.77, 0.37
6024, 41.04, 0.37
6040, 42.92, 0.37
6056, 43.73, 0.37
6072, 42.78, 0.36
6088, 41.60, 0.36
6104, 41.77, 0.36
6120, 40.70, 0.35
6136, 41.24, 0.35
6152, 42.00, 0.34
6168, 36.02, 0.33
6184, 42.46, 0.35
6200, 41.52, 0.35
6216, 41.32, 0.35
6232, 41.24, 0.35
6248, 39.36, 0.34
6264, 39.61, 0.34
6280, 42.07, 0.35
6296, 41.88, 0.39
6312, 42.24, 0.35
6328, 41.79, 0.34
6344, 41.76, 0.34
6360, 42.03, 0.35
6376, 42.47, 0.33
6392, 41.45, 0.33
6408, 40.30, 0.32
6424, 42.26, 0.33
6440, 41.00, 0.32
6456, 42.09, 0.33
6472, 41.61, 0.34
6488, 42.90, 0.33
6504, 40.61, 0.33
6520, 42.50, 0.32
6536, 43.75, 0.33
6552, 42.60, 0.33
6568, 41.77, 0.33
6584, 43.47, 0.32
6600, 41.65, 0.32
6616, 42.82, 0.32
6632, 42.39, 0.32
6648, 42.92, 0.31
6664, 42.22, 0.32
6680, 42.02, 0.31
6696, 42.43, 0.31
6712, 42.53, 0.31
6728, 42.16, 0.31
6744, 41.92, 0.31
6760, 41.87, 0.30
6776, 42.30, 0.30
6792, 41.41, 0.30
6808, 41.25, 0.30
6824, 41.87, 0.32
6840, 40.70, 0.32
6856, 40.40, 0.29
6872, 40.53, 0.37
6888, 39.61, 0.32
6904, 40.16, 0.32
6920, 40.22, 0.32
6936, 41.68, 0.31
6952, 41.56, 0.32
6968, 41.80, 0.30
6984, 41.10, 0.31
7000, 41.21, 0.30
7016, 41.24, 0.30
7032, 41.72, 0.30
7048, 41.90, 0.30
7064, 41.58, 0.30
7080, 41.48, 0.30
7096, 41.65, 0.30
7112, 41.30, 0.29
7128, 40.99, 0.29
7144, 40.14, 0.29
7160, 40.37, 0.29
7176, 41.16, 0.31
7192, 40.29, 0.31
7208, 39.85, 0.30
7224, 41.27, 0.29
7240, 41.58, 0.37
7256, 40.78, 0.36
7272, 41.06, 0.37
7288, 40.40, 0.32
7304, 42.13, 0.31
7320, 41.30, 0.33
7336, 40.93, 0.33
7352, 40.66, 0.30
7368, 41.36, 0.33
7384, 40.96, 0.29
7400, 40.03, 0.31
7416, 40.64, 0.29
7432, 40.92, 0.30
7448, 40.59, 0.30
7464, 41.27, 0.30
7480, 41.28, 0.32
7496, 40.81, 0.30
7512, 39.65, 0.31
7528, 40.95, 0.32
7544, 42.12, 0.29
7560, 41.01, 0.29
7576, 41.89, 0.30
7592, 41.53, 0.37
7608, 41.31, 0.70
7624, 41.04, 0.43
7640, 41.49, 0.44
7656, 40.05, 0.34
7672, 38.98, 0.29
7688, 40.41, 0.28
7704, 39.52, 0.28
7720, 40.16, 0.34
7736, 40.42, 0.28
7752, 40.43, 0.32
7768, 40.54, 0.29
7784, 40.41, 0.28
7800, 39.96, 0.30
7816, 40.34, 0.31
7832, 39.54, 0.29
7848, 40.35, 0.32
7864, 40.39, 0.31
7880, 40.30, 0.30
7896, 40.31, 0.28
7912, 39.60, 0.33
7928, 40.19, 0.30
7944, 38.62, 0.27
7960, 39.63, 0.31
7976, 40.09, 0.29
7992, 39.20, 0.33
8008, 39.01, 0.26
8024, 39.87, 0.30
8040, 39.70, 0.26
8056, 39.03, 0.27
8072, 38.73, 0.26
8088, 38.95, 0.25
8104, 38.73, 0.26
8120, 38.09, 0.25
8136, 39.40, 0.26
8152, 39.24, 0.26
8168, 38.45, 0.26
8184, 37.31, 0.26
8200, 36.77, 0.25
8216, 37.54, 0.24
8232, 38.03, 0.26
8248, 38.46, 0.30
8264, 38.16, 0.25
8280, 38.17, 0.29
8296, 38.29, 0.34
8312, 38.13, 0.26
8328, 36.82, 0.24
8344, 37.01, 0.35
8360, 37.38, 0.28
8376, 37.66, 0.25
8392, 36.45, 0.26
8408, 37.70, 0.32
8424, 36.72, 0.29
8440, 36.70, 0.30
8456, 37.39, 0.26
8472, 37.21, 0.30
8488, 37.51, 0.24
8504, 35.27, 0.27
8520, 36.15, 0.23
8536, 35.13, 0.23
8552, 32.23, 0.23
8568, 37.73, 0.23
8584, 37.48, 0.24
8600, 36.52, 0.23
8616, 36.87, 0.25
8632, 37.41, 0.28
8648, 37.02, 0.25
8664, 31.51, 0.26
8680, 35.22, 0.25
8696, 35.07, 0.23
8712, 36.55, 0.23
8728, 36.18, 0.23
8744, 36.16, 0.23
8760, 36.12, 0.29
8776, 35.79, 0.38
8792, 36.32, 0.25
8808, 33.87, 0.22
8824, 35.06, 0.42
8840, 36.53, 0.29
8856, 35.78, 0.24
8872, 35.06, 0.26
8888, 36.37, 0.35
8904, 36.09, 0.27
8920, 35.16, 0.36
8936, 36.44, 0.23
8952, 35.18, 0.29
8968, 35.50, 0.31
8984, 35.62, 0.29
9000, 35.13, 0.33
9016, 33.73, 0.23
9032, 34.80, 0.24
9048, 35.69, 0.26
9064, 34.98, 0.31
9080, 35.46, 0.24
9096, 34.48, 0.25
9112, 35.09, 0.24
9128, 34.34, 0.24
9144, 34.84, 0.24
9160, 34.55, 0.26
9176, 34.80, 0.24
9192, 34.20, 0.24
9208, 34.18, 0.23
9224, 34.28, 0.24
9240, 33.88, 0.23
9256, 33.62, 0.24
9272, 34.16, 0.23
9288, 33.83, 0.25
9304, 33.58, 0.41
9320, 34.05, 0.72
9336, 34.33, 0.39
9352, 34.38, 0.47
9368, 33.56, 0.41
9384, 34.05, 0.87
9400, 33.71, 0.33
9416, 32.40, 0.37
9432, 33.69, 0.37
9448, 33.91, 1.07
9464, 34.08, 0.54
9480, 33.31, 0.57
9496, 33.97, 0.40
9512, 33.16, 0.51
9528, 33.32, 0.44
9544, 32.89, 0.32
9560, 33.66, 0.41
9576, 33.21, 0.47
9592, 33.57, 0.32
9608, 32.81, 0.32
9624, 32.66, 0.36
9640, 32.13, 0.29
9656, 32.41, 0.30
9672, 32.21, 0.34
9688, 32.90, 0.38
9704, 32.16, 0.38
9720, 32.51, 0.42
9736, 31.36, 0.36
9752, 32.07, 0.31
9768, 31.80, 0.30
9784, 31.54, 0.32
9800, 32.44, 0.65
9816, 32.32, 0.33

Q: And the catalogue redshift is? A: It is 0.000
